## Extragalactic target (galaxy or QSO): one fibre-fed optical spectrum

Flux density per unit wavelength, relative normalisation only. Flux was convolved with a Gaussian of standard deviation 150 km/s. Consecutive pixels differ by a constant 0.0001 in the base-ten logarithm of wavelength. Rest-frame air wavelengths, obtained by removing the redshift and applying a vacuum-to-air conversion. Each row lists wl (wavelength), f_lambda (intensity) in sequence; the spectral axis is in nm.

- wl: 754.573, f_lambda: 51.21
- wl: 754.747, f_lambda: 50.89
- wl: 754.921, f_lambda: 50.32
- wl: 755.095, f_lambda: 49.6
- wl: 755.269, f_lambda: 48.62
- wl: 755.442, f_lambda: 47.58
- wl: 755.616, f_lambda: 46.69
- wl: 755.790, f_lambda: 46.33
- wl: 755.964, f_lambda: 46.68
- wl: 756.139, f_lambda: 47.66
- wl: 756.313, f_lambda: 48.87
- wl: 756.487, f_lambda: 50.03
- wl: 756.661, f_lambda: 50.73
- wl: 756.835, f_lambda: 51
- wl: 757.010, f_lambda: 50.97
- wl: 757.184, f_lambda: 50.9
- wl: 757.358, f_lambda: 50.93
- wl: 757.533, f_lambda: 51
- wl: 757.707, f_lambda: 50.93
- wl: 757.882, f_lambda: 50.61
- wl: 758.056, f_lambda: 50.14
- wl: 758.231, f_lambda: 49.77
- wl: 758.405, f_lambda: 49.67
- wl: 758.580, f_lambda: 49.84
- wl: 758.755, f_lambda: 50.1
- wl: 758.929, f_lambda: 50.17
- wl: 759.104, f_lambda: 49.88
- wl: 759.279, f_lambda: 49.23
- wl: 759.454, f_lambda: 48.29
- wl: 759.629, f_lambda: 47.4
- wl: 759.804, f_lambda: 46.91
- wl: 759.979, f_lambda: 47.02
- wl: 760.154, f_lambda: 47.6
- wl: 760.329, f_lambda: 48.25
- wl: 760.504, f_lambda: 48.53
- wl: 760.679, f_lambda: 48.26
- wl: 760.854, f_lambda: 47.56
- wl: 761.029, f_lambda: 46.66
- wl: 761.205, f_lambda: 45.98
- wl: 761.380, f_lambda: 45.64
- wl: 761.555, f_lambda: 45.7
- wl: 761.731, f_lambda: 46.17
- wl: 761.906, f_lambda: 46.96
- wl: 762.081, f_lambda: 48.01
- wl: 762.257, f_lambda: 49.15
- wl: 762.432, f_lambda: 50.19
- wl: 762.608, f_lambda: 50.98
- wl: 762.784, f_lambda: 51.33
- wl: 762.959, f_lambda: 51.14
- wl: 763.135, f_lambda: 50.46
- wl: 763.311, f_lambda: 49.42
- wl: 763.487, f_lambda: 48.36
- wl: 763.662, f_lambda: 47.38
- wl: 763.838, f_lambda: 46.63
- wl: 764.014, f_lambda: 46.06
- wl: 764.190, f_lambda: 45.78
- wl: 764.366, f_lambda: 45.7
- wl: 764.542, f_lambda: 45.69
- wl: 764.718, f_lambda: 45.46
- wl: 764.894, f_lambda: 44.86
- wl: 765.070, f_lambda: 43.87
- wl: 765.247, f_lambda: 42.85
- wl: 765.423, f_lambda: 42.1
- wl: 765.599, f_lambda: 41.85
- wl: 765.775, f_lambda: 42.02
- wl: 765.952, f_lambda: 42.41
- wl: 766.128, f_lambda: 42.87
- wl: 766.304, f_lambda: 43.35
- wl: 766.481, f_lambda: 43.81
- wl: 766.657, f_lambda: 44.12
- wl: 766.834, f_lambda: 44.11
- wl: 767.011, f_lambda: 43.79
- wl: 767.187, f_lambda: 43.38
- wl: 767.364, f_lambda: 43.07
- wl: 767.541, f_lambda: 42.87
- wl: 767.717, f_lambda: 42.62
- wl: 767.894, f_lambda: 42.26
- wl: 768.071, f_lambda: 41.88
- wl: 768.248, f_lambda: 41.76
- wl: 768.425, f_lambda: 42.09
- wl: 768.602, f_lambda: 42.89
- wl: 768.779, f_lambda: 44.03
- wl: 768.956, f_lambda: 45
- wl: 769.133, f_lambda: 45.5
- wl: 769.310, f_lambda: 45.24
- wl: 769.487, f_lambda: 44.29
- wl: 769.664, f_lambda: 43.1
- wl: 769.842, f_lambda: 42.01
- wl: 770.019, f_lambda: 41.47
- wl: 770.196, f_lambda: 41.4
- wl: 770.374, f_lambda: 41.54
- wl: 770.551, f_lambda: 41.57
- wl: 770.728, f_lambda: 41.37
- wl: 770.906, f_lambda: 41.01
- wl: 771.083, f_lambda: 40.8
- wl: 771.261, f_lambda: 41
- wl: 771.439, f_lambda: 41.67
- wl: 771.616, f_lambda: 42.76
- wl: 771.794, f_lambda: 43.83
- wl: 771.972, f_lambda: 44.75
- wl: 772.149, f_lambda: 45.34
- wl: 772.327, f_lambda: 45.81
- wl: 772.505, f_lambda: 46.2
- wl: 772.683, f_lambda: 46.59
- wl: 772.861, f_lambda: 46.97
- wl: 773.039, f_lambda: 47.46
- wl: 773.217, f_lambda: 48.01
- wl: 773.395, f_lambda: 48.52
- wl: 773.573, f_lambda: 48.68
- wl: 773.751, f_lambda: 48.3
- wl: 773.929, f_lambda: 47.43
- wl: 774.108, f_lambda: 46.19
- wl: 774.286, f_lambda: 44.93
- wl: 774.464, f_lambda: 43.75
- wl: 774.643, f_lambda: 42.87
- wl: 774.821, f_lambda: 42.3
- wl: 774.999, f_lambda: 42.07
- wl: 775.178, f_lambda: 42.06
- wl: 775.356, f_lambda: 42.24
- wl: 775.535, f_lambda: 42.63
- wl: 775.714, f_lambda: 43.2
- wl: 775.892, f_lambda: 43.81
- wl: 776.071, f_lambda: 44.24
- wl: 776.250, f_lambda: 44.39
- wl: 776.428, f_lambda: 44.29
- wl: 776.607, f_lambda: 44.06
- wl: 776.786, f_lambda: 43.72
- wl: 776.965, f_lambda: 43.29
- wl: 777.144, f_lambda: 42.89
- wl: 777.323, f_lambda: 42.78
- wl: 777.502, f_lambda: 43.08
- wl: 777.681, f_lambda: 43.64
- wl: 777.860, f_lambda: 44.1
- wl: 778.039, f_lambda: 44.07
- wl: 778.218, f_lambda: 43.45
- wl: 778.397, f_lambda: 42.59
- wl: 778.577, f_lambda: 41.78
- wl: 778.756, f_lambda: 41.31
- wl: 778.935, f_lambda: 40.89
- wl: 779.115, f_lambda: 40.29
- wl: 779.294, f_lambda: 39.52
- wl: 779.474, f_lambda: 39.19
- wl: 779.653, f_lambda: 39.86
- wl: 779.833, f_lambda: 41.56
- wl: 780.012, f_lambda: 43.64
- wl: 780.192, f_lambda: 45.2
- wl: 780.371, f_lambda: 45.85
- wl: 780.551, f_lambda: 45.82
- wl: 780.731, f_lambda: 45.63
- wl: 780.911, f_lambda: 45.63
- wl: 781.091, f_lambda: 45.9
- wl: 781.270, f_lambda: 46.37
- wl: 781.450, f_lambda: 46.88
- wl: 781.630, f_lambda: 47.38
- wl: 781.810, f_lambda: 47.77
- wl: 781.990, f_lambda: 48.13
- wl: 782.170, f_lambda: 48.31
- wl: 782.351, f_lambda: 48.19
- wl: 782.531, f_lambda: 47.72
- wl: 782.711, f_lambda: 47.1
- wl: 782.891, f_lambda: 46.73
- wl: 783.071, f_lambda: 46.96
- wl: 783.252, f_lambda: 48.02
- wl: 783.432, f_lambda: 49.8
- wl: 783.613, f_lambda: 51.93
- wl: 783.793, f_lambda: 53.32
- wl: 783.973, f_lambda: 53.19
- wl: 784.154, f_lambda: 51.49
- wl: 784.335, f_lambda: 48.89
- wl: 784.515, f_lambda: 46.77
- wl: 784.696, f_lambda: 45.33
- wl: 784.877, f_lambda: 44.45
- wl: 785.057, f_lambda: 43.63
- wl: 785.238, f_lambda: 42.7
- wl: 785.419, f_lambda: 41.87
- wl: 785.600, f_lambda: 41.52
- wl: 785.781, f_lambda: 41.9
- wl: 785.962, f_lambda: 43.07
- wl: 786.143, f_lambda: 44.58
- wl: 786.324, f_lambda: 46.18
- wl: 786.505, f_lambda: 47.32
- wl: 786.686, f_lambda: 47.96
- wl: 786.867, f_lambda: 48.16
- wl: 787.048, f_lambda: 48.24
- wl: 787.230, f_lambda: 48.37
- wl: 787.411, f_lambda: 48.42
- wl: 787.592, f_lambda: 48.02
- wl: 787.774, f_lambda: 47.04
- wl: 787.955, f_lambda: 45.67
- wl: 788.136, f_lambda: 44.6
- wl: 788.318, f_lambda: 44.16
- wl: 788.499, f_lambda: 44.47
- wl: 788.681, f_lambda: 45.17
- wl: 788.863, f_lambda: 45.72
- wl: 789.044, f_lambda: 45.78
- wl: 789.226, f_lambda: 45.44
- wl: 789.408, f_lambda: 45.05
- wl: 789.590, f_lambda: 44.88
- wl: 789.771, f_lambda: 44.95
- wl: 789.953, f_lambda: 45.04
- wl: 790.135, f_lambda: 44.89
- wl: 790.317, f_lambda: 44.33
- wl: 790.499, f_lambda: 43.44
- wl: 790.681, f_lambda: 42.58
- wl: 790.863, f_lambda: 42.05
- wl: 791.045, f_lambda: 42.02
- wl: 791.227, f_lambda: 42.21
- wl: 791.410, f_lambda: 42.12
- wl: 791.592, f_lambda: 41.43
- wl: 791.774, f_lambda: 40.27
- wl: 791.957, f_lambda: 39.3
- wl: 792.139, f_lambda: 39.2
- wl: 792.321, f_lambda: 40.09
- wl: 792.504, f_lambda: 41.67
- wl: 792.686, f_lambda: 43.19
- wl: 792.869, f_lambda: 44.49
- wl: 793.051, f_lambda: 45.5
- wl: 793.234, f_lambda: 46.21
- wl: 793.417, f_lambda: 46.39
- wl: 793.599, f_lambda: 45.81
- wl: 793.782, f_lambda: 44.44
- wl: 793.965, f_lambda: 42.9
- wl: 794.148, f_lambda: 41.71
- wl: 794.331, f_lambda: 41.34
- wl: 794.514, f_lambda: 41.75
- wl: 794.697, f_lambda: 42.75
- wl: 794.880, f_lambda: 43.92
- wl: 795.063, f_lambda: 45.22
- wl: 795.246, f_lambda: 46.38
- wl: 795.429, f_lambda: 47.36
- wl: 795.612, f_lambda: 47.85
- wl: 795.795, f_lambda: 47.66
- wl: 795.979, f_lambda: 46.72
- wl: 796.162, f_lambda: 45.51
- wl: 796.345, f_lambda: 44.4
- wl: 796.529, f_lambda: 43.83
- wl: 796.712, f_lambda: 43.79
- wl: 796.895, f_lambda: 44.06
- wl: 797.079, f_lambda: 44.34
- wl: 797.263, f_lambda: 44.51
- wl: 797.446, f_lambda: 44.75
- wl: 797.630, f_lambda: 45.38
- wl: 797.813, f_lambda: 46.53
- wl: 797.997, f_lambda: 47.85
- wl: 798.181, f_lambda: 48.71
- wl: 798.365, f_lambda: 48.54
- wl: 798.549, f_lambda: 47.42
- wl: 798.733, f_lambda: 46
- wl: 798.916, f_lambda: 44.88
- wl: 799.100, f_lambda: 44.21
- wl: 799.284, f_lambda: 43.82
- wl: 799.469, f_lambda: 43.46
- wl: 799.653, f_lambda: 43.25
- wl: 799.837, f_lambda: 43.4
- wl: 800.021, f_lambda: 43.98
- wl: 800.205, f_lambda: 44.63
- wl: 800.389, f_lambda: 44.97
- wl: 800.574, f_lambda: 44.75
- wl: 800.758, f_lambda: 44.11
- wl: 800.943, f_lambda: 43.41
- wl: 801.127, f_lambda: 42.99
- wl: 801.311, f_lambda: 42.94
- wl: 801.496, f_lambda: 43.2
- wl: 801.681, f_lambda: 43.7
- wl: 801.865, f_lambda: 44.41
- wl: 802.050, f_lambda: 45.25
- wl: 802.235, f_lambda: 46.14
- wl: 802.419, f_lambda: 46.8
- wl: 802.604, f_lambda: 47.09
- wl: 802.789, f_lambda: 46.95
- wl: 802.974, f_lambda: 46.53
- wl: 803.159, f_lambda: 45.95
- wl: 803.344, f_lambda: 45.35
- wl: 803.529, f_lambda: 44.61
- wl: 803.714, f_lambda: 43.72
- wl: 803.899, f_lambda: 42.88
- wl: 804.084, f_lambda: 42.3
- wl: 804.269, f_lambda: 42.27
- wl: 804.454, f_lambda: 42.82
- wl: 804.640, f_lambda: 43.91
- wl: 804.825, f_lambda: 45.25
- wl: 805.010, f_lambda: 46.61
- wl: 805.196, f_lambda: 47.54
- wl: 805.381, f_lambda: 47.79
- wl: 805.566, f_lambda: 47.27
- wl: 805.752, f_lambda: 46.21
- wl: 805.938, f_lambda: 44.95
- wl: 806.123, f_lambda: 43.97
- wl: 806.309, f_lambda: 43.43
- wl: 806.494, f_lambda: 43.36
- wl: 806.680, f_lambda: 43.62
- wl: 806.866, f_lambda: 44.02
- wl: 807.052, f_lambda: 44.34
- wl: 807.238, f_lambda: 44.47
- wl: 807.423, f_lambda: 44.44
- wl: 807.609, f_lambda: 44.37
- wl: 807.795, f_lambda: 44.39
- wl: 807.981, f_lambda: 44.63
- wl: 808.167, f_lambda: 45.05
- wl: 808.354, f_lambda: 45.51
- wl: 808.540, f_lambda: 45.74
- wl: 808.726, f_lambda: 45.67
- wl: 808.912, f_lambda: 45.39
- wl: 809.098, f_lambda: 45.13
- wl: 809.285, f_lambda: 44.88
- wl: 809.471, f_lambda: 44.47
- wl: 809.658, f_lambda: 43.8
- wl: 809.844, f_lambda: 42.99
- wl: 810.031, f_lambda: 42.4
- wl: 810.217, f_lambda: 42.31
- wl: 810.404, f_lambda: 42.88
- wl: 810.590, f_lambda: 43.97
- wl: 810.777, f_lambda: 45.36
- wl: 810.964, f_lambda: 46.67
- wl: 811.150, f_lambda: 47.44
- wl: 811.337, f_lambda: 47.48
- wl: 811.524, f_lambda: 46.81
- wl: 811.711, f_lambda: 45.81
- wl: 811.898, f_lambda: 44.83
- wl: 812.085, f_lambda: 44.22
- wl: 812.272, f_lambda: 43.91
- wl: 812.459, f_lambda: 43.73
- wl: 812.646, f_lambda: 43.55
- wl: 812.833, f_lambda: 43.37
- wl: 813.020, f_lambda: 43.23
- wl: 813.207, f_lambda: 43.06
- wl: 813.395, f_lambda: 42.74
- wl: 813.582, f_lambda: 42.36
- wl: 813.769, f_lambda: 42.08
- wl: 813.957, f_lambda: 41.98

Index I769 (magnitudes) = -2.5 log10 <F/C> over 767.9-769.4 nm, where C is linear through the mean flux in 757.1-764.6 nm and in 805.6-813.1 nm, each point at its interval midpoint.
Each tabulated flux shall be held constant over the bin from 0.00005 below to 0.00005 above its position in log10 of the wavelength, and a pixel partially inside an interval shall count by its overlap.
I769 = 0.11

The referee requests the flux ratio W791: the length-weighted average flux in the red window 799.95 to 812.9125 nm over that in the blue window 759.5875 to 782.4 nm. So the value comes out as 1.00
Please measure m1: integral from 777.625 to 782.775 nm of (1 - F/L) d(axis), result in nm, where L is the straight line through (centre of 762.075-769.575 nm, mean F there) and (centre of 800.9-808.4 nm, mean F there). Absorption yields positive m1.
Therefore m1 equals 0.06 nm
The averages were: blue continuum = 45.1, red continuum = 44.7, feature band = 44.4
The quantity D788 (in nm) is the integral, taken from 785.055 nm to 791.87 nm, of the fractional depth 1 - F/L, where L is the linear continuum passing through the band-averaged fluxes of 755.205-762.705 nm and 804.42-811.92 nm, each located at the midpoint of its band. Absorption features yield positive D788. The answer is 0.27 nm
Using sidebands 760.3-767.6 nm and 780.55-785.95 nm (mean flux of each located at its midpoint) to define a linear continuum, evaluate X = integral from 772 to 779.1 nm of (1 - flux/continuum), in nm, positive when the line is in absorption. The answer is 0.34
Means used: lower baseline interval 46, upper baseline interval 46.9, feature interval 44.3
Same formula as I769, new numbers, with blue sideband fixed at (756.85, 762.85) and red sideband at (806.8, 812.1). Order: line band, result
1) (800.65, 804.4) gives 0.02 mag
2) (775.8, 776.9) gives 0.08 mag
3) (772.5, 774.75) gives 0.03 mag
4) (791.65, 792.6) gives 0.15 mag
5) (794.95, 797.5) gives 0.01 mag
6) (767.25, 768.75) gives 0.14 mag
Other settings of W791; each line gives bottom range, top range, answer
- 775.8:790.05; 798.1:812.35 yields 0.99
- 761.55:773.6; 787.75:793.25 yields 0.97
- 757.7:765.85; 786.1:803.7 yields 0.94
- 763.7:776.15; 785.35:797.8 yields 1.01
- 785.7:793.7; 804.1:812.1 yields 1.01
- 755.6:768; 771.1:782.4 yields 0.94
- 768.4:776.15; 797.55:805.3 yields 1.02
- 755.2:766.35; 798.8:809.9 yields 0.94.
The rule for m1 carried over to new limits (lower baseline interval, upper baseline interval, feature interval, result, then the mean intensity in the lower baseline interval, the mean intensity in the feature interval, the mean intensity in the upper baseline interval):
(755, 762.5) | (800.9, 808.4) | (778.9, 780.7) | 0.17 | 48.7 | 42.3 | 44.7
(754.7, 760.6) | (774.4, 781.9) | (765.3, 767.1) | 0.14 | 49.2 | 43.1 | 43.5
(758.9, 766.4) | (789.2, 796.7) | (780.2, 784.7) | -0.31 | 46.8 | 48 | 43.8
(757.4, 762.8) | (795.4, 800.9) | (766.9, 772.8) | 0.57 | 48.6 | 43.1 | 45.3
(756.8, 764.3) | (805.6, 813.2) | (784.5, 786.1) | 0.11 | 48.7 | 43.3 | 44.6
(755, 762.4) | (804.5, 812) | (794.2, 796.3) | 0.04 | 48.6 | 45.1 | 45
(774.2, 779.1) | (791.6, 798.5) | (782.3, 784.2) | -0.26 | 43.1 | 49.5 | 44.4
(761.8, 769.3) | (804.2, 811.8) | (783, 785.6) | -0.14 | 45.2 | 47.5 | 44.9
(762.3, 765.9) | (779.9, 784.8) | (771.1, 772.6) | 0.10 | 46.6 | 43.8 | 47.7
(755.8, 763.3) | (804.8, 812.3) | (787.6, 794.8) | 0.43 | 49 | 43.6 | 45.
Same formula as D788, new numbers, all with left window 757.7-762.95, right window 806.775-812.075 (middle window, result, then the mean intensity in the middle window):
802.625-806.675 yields 0.02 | 44.9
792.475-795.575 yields 0.11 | 44.3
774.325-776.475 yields 0.19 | 43.2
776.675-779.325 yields 0.26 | 42.6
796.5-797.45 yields 0.03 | 44.2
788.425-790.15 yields 0.04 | 45.1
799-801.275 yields 0.08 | 43.9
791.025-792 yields 0.10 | 41.2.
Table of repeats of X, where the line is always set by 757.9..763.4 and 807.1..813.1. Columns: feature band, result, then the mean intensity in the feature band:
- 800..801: 0.02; 44.3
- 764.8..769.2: 0.45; 43.2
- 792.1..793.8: 0.08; 43.8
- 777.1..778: 0.07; 43.4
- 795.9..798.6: 0.00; 45.7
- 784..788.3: 0.05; 46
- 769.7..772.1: 0.29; 42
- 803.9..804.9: 0.04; 43.2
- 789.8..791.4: 0.10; 43.3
